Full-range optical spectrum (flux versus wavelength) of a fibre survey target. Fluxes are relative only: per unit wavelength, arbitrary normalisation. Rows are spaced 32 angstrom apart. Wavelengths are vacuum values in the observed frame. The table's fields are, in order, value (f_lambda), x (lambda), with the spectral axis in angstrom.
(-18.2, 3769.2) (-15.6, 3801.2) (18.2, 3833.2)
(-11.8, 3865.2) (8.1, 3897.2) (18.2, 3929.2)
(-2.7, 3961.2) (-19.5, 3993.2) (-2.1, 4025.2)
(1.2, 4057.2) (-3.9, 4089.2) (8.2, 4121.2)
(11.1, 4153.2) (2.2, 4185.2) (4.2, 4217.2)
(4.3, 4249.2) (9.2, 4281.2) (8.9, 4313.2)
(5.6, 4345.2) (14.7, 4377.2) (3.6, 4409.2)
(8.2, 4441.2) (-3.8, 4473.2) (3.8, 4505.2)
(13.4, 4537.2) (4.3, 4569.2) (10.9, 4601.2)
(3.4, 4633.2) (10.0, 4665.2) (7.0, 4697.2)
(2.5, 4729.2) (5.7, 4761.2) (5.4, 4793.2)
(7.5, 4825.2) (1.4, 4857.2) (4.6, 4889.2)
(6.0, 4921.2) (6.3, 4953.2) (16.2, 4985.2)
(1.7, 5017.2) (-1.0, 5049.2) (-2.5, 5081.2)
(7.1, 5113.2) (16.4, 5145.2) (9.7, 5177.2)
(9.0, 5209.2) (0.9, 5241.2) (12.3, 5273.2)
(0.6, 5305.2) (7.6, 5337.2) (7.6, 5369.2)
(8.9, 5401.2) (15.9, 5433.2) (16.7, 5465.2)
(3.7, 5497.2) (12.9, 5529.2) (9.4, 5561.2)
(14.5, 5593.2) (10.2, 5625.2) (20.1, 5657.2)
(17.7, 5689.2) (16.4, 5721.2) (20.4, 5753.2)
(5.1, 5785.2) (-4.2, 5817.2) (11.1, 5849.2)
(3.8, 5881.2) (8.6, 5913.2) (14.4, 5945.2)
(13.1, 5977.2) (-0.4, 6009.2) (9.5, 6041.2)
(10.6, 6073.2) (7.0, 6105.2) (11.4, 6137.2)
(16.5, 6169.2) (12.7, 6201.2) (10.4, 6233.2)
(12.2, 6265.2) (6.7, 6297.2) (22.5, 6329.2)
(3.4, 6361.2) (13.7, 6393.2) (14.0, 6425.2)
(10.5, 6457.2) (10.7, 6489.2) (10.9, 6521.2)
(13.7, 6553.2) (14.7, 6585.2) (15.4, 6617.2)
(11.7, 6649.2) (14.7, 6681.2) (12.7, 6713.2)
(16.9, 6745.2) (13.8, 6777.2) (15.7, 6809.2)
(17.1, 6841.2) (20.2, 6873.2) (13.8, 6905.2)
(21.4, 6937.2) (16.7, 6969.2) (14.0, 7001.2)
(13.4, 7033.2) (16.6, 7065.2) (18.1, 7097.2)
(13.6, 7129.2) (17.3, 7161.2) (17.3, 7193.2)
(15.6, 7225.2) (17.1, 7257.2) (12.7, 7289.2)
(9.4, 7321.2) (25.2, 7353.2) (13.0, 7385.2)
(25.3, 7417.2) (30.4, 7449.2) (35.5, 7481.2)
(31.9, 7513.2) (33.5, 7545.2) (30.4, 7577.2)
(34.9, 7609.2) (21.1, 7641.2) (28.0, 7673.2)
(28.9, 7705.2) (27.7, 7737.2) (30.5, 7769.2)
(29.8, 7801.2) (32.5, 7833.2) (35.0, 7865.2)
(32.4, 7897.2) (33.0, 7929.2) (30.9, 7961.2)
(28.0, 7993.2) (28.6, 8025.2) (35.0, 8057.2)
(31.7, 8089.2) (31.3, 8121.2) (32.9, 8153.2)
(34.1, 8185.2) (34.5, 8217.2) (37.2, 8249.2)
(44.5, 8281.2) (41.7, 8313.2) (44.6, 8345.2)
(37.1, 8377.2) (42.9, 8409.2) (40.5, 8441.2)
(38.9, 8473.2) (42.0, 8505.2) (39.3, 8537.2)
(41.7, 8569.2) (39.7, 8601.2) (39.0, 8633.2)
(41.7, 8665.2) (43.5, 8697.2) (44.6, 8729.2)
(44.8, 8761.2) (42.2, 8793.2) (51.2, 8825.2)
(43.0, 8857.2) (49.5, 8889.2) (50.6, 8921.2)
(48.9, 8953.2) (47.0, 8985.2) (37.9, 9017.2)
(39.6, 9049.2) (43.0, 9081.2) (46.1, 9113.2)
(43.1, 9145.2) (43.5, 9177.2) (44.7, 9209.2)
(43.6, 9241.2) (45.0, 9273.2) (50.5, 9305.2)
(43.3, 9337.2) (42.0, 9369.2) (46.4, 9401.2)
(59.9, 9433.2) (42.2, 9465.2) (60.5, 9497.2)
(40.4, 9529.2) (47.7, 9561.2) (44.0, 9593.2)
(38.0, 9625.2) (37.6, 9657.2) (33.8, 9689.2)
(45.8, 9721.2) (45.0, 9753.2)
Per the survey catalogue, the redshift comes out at 0.86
